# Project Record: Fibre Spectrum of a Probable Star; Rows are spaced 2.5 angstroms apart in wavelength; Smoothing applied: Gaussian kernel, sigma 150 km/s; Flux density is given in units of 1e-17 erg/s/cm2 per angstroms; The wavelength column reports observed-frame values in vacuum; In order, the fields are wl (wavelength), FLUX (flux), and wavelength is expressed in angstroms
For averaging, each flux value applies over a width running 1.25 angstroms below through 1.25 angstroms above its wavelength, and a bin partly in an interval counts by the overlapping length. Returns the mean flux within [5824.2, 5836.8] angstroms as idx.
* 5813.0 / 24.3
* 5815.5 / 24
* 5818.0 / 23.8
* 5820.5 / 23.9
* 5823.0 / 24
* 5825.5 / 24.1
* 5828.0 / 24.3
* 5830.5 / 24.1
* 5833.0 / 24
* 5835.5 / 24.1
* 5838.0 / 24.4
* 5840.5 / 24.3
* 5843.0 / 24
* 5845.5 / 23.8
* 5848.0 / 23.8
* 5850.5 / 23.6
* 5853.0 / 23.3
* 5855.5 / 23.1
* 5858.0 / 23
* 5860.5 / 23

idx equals 24.1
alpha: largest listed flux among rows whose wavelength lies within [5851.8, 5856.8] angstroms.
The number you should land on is 23.3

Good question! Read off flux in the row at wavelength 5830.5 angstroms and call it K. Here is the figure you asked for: 24.1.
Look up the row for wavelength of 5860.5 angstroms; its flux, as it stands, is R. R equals 23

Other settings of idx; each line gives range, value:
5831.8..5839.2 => 24.2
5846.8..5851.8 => 23.7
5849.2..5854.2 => 23.5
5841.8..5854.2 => 23.7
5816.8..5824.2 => 23.9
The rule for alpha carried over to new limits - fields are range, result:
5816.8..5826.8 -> 24.1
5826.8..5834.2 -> 24.3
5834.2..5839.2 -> 24.4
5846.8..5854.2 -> 23.8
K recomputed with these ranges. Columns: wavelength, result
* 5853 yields 23.3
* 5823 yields 24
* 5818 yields 23.8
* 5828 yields 24.3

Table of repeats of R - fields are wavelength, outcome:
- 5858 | 23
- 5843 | 24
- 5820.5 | 23.9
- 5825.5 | 24.1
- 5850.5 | 23.6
